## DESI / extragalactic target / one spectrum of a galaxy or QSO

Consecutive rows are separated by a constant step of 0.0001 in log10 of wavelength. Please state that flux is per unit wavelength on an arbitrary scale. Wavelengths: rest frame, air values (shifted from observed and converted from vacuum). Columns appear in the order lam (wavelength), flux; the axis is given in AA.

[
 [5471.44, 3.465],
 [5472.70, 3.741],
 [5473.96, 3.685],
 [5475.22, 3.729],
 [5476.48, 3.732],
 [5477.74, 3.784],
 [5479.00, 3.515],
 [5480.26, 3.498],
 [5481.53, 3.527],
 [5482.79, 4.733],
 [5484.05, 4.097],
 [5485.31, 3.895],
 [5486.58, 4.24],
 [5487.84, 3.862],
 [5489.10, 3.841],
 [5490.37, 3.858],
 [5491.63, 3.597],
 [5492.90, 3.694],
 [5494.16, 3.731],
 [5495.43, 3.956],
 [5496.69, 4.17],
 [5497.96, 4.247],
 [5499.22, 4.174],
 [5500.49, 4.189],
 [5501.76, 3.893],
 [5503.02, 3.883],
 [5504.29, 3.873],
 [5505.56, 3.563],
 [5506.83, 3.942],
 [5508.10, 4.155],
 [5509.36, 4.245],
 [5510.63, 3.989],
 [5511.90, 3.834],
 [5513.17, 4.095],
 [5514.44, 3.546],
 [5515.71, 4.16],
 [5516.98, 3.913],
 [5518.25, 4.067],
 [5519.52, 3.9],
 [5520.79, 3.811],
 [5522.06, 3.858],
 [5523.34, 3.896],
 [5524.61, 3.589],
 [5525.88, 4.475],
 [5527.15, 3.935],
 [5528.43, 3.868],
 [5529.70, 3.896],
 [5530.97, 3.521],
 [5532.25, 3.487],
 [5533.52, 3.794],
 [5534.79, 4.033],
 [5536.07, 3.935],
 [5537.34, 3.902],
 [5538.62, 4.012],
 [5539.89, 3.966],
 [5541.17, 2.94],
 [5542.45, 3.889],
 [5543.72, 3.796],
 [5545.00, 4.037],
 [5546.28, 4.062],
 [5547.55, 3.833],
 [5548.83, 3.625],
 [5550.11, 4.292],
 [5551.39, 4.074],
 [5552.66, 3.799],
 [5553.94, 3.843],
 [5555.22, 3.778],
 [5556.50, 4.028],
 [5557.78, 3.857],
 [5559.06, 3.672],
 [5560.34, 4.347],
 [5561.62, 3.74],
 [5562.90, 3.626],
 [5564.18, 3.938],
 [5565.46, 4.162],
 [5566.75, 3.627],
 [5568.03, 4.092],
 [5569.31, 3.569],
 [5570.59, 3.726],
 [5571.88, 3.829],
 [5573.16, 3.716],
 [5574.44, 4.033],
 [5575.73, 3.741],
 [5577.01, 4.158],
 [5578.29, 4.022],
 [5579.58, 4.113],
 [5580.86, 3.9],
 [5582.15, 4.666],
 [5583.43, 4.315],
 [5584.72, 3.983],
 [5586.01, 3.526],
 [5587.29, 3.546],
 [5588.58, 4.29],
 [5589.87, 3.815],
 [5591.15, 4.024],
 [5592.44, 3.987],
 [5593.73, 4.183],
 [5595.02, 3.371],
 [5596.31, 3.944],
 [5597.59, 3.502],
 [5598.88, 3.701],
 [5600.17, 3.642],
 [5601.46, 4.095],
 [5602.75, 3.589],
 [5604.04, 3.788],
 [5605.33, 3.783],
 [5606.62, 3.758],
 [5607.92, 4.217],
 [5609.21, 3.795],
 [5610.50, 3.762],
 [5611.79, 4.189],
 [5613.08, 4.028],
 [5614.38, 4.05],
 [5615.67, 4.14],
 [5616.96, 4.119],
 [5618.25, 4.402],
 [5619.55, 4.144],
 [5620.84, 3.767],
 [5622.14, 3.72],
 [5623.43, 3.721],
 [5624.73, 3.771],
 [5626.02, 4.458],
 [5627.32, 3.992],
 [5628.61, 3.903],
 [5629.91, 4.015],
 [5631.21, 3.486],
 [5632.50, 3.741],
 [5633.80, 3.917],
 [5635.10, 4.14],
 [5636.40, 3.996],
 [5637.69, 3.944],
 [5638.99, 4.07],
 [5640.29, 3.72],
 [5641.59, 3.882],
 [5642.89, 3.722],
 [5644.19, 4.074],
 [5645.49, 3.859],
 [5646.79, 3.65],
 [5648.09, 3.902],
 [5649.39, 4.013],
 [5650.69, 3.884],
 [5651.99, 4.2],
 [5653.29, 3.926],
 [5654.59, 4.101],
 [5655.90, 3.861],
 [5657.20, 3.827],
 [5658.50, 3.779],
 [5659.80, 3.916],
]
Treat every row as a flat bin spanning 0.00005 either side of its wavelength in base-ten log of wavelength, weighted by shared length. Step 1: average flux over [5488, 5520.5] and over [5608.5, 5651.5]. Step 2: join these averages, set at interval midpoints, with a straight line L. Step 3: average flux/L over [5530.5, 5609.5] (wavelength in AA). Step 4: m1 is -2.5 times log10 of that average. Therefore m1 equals 0.02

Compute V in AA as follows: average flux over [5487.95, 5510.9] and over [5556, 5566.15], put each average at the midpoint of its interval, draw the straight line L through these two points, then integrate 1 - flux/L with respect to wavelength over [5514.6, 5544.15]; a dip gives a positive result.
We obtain 0.6 AA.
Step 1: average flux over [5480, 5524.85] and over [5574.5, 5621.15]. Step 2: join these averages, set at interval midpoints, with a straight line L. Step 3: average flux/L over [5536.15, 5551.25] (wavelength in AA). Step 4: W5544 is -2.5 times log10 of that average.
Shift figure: 0.02 mag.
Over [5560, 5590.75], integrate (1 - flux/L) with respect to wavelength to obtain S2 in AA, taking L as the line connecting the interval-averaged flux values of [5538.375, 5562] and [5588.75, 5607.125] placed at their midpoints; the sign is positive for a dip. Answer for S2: -0.7 AA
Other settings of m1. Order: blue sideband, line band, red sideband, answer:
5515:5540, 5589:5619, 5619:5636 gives 0.00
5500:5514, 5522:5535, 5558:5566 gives 0.03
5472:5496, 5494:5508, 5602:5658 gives -0.04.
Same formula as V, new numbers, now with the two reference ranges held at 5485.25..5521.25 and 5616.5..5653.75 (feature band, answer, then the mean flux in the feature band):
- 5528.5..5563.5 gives 0.9 AA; 3.85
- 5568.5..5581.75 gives 0.1 AA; 3.9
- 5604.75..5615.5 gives -0.1 AA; 3.96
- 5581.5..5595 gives -0.2 AA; 4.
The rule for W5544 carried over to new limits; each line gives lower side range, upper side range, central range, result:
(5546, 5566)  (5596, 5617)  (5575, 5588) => -0.03 mag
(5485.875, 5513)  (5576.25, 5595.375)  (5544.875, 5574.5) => 0.03 mag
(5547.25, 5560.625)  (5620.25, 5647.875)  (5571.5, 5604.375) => 0.00 mag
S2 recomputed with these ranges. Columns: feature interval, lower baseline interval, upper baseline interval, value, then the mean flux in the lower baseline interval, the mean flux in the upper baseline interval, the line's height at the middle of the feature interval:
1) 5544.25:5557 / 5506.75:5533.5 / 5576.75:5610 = -0.08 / 3.91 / 3.91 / 3.91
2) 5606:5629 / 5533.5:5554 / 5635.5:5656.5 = -0.50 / 3.88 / 3.93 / 3.91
